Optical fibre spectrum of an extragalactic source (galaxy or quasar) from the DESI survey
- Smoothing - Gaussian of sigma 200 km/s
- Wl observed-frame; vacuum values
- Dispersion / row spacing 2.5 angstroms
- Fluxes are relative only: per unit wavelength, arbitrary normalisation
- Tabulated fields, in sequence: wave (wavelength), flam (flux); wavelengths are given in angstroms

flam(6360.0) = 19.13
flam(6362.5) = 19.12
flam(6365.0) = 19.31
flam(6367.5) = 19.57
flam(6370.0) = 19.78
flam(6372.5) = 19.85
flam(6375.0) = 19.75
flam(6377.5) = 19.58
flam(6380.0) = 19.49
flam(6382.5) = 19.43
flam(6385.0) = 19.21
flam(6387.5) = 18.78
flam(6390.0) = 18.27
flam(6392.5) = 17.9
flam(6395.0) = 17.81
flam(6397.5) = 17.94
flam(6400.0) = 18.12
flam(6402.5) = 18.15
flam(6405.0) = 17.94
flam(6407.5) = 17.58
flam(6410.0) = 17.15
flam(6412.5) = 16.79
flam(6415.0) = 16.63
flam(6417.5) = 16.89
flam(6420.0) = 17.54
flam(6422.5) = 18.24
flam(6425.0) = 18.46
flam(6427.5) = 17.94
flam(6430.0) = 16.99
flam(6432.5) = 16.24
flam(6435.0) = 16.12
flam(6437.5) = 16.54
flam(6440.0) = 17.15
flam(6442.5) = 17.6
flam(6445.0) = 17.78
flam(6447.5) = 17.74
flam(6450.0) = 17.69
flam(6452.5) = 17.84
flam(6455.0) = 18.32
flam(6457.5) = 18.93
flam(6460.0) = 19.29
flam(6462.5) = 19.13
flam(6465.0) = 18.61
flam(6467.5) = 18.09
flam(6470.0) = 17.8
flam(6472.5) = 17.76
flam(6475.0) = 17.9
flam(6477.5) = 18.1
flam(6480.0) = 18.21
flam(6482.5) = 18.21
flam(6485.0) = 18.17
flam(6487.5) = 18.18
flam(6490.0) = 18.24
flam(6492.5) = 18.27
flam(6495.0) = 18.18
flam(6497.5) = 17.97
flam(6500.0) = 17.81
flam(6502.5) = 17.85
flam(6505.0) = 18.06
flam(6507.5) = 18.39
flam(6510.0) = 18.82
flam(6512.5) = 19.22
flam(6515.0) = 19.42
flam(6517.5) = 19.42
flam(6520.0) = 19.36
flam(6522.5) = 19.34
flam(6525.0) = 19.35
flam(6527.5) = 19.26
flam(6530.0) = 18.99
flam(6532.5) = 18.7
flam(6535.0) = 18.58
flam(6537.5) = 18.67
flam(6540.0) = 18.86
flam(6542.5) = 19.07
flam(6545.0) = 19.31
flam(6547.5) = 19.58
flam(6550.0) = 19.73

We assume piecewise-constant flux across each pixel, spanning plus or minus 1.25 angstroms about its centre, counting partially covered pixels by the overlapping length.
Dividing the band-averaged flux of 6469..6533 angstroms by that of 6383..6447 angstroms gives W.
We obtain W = 1.05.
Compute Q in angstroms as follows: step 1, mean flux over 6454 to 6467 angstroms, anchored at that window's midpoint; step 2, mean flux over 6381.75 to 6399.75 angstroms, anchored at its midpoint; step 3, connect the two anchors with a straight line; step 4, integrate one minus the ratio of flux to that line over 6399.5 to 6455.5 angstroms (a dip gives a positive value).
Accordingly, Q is 3.6 angstroms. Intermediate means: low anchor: 18.4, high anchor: 18.8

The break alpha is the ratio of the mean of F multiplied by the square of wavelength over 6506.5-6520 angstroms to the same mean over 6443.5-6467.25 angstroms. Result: 1.06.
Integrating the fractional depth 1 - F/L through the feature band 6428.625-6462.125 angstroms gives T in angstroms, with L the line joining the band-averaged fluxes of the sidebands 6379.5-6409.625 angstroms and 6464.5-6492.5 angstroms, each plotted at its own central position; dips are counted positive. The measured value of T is 1.1 angstroms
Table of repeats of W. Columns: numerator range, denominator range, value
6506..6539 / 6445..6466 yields 1.03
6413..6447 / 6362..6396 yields 0.90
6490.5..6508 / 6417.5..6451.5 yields 1.04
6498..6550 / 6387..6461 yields 1.07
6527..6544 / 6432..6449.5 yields 1.10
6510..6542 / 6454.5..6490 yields 1.04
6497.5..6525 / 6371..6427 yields 1.03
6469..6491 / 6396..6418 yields 1.03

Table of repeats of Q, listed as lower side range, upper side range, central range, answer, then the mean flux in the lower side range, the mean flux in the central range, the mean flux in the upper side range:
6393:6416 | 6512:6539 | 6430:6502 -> 1.8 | 17.6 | 17.9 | 19.1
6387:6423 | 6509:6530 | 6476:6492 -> 0.5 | 17.7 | 18.2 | 19.3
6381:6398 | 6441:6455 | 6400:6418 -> 0.9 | 18.5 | 17.4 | 17.8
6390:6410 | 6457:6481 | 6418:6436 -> 0.7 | 17.9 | 17.4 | 18.4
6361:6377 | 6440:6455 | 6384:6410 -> 1.1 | 19.6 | 18.1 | 17.7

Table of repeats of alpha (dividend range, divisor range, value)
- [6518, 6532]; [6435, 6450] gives 1.14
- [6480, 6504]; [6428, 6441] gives 1.11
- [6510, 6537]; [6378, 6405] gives 1.08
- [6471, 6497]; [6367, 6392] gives 0.97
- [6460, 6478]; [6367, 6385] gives 0.96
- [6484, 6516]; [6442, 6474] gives 1.02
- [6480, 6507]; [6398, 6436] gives 1.07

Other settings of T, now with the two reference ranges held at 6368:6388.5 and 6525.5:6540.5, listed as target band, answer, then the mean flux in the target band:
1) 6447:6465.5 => 0.7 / 18.5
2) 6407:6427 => 2.0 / 17.4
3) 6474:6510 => 1.7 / 18.1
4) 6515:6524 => -0.2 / 19.4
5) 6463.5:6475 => 0.6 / 18.1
